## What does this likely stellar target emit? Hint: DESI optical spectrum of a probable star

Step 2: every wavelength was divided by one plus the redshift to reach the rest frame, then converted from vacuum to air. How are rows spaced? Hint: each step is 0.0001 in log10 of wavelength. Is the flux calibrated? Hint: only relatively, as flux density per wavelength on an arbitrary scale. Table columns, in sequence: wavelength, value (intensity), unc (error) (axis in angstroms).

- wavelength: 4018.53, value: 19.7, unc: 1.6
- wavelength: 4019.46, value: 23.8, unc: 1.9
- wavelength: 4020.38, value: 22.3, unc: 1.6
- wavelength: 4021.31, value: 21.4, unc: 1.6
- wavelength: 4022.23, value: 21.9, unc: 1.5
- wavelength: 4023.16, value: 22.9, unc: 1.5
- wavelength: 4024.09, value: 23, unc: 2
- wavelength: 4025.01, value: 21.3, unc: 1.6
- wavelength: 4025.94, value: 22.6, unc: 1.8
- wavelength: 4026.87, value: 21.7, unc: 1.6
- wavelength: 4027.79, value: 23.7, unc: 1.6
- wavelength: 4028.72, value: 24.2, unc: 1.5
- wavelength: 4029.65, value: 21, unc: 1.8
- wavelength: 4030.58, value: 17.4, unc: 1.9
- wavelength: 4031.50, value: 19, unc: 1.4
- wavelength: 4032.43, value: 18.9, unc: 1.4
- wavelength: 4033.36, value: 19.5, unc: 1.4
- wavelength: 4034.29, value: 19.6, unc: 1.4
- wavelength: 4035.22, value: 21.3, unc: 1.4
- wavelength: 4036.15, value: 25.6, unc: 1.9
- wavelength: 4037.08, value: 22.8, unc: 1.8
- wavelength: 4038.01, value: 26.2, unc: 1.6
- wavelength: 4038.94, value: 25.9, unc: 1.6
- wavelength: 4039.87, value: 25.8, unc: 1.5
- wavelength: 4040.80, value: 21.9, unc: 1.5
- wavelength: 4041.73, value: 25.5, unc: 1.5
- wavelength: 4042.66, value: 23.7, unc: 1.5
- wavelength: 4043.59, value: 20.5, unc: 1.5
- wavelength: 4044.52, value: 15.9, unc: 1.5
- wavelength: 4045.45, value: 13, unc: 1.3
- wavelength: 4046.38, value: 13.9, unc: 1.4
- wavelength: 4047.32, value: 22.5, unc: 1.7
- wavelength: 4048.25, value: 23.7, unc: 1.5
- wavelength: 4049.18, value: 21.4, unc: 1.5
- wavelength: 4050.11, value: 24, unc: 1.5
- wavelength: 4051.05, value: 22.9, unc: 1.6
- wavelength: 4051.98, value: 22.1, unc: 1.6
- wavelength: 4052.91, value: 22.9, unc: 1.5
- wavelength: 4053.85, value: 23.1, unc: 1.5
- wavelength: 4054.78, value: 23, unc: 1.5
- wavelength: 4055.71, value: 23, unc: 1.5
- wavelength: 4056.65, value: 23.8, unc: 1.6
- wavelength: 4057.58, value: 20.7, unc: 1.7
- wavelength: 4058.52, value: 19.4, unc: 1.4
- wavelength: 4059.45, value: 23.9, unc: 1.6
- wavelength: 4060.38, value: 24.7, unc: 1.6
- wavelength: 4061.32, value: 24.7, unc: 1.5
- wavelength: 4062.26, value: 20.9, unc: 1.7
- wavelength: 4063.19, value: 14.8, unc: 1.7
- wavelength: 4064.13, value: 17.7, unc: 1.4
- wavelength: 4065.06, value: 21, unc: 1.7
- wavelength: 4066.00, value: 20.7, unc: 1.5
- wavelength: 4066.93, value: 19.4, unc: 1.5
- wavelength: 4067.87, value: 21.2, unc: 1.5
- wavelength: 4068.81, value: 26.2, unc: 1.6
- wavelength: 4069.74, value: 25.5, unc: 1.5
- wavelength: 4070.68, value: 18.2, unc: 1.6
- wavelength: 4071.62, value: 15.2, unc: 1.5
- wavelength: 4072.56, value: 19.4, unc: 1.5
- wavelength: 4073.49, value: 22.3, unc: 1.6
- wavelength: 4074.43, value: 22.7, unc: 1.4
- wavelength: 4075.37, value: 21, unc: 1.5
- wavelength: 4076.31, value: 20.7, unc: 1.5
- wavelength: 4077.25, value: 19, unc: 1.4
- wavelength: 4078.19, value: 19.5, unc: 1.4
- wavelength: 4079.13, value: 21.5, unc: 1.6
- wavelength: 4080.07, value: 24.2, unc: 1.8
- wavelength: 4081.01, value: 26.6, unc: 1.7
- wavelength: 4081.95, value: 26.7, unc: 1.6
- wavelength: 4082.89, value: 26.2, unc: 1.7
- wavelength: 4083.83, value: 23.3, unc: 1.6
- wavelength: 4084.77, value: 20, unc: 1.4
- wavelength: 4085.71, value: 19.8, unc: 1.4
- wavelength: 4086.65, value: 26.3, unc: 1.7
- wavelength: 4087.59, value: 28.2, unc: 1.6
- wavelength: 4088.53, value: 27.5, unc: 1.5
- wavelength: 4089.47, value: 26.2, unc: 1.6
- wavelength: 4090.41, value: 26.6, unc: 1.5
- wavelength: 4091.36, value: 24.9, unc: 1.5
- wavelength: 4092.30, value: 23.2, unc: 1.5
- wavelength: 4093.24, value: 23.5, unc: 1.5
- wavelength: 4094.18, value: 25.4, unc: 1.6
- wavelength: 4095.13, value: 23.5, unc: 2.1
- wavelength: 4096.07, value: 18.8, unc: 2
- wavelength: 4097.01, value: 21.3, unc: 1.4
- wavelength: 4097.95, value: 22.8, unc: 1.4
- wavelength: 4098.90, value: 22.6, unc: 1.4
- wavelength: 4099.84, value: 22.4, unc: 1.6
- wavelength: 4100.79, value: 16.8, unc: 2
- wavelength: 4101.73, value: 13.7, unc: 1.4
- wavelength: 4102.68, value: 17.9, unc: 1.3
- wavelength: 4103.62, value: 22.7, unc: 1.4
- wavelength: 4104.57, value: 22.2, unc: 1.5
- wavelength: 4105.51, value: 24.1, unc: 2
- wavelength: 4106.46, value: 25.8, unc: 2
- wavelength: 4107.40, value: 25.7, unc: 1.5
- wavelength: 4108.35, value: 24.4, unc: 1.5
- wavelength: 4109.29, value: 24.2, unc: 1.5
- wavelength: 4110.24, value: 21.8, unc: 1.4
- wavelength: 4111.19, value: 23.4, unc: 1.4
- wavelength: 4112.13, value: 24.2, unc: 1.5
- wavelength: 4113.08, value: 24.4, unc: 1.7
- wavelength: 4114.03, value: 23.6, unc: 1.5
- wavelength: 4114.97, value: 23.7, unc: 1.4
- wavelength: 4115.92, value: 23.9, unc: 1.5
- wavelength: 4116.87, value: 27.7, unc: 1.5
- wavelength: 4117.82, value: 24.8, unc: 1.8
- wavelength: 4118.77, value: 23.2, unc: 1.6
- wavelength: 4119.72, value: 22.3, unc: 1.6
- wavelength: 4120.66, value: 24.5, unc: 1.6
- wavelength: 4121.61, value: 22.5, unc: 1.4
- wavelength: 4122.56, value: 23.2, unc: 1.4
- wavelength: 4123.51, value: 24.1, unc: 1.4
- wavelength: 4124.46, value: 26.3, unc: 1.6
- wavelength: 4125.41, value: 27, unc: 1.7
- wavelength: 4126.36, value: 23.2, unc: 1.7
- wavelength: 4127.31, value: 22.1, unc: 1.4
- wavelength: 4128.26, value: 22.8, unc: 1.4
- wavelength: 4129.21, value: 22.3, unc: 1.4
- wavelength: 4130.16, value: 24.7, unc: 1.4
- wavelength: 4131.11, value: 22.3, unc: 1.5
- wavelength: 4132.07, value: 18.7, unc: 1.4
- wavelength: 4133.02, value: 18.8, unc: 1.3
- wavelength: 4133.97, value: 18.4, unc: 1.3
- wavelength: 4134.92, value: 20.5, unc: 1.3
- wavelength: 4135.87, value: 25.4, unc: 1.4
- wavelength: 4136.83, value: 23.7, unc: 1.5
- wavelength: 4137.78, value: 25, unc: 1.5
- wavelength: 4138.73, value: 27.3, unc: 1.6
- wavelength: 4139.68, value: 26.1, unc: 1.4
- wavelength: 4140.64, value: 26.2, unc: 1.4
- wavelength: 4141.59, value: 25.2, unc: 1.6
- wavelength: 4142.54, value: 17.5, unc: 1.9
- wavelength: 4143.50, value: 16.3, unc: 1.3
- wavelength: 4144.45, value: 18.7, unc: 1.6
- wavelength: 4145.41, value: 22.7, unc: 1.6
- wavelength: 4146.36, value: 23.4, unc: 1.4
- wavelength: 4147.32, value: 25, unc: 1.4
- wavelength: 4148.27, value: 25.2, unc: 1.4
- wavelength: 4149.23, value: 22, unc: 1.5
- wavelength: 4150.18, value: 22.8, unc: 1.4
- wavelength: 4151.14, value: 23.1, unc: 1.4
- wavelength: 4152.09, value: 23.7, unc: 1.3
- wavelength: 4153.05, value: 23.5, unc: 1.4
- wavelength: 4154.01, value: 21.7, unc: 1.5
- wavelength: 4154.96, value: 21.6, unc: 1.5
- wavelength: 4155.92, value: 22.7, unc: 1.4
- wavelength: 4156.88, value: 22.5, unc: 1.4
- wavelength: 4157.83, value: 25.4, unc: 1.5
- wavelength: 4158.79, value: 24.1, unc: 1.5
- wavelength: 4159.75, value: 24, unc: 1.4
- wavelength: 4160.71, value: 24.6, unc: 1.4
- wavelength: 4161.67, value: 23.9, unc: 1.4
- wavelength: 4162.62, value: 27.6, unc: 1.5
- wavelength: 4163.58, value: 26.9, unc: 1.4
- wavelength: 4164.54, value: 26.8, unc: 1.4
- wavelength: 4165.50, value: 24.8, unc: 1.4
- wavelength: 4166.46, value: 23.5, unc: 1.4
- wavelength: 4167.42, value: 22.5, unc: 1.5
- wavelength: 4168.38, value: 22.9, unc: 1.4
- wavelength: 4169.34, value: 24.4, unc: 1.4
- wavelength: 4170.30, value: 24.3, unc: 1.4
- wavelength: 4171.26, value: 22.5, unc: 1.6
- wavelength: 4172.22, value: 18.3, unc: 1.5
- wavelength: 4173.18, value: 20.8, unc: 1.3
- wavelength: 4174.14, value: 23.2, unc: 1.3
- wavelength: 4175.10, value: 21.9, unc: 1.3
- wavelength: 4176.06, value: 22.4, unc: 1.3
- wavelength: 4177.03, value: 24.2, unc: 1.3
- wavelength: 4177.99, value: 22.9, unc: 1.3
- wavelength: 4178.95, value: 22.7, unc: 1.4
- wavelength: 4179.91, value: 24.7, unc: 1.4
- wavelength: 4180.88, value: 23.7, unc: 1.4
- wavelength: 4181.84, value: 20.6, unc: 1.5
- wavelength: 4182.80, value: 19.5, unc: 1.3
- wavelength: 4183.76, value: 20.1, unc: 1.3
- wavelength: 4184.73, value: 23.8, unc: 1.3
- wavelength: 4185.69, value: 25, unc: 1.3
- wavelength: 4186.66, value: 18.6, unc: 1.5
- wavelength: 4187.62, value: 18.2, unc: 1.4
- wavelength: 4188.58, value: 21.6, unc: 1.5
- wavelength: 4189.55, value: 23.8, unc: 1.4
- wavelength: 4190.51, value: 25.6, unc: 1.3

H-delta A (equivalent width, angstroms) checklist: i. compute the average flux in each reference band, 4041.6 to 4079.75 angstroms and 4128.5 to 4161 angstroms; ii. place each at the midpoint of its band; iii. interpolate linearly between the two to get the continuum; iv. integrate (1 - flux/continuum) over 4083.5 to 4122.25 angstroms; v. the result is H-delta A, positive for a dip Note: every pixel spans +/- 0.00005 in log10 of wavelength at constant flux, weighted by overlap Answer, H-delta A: -2.4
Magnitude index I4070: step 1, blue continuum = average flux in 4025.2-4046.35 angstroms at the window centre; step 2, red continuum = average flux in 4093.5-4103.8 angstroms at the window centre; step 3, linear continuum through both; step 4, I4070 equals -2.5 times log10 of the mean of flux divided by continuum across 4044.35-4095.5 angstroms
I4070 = -0.06 mag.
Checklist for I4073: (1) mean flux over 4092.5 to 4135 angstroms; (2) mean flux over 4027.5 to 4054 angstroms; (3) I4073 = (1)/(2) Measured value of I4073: 1.1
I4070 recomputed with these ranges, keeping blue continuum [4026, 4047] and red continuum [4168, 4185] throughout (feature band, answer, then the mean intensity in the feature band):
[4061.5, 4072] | 0.07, 20.2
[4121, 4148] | -0.04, 22.9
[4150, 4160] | -0.05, 23.2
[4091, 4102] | 0.00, 21.7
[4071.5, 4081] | 0.03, 21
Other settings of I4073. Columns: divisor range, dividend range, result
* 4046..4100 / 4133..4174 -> 1.04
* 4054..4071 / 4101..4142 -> 1.08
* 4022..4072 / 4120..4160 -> 1.07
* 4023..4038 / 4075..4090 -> 1.09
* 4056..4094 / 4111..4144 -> 1.04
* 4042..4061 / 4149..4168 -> 1.11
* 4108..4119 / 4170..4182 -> 0.93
